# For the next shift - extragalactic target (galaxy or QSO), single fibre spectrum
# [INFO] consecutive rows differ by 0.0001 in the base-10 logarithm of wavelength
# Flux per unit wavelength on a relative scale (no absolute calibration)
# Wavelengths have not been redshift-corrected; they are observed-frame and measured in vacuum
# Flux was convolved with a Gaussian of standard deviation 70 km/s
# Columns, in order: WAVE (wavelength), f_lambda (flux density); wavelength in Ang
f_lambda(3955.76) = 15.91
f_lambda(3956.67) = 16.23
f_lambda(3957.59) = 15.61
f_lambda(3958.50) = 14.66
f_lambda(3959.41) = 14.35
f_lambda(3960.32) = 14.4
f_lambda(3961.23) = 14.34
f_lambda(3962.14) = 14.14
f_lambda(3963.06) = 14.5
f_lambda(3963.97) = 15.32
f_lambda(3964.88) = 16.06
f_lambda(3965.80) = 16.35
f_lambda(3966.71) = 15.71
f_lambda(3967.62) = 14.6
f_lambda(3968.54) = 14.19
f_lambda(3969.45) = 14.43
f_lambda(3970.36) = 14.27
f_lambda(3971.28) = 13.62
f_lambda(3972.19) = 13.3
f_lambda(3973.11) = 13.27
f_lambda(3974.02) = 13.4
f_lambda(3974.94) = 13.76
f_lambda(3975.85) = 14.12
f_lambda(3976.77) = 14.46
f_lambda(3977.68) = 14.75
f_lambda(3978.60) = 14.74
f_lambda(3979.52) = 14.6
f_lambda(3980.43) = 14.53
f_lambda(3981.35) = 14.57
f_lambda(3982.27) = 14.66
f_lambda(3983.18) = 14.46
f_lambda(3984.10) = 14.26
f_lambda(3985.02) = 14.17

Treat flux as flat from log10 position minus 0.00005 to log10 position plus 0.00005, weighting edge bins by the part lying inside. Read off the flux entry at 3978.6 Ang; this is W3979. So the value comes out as 14.74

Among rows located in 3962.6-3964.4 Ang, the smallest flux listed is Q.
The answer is 14.5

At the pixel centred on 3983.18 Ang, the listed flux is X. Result 14.46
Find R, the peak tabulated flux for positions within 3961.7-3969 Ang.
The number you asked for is 16.35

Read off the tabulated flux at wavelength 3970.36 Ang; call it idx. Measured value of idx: 14.27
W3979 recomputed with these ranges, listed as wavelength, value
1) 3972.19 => 13.3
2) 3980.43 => 14.53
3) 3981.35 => 14.57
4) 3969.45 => 14.43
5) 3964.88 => 16.06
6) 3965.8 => 16.35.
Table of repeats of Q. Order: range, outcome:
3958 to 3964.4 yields 14.14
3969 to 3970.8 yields 14.27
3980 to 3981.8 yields 14.53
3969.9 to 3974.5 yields 13.27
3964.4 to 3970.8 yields 14.19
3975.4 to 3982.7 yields 14.12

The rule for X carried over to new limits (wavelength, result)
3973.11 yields 13.27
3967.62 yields 14.6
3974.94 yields 13.76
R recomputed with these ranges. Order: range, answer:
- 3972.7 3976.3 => 14.12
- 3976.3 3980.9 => 14.75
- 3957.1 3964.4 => 15.61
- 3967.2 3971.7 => 14.6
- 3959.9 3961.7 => 14.4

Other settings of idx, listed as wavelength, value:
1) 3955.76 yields 15.91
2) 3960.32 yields 14.4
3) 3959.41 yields 14.35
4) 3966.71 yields 15.71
